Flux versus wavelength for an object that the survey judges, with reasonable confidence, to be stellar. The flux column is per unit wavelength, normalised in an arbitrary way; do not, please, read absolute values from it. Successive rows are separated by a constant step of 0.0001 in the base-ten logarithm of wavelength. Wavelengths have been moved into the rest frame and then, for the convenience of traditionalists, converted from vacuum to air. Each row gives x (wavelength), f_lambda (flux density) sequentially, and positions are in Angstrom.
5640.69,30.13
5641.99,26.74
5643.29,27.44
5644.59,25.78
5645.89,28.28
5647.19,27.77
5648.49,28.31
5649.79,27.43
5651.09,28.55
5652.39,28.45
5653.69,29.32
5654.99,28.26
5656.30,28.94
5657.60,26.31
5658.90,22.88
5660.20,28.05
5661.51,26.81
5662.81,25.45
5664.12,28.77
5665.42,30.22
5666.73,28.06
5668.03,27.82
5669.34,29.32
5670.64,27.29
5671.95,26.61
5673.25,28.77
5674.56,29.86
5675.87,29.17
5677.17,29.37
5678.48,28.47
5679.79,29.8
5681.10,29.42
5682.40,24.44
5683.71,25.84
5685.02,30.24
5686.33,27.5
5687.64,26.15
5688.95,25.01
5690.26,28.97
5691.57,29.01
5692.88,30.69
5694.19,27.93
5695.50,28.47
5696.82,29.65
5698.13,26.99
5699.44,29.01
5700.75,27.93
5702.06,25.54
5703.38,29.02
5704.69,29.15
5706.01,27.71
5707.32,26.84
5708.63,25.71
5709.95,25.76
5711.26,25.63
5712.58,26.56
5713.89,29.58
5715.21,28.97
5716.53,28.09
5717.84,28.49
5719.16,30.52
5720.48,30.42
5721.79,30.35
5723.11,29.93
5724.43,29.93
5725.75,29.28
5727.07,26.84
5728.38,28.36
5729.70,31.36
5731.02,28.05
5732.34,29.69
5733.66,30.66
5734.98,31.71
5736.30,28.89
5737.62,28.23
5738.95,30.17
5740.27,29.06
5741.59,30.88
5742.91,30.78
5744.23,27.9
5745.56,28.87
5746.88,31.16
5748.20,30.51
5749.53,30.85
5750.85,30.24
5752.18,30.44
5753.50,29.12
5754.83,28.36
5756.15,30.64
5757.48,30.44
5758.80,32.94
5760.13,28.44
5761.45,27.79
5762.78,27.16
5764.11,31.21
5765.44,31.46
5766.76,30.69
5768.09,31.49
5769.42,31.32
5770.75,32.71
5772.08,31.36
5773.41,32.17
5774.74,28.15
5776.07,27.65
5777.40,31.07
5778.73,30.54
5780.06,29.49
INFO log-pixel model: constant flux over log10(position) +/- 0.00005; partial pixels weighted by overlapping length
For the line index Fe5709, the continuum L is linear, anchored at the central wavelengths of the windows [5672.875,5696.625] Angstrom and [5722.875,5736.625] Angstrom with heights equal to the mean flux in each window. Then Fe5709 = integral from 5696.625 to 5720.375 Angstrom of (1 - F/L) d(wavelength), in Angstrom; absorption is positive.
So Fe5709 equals 0.9 Angstrom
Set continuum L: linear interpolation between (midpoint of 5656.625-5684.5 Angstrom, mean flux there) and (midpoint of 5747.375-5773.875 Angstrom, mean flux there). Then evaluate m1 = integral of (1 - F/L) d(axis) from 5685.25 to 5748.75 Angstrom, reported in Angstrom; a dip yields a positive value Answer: 1.0 Angstrom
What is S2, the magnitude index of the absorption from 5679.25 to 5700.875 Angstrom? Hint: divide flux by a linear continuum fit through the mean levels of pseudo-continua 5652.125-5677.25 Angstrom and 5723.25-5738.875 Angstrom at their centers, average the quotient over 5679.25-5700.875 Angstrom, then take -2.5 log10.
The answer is 0.02 mag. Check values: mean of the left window 28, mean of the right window 29.4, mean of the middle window 28.1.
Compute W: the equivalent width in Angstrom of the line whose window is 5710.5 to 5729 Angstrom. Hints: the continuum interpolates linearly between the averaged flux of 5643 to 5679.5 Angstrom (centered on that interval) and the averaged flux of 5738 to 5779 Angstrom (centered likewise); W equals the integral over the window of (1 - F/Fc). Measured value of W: 0.3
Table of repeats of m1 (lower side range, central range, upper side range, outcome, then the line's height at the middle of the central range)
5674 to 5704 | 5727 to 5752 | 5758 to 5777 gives -0.2 Angstrom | 29.6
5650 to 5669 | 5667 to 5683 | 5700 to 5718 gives -0.4 Angstrom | 27.6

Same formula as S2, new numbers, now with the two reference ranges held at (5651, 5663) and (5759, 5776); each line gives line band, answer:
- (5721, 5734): -0.01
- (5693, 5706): 0.01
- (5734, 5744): -0.01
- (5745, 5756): -0.01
